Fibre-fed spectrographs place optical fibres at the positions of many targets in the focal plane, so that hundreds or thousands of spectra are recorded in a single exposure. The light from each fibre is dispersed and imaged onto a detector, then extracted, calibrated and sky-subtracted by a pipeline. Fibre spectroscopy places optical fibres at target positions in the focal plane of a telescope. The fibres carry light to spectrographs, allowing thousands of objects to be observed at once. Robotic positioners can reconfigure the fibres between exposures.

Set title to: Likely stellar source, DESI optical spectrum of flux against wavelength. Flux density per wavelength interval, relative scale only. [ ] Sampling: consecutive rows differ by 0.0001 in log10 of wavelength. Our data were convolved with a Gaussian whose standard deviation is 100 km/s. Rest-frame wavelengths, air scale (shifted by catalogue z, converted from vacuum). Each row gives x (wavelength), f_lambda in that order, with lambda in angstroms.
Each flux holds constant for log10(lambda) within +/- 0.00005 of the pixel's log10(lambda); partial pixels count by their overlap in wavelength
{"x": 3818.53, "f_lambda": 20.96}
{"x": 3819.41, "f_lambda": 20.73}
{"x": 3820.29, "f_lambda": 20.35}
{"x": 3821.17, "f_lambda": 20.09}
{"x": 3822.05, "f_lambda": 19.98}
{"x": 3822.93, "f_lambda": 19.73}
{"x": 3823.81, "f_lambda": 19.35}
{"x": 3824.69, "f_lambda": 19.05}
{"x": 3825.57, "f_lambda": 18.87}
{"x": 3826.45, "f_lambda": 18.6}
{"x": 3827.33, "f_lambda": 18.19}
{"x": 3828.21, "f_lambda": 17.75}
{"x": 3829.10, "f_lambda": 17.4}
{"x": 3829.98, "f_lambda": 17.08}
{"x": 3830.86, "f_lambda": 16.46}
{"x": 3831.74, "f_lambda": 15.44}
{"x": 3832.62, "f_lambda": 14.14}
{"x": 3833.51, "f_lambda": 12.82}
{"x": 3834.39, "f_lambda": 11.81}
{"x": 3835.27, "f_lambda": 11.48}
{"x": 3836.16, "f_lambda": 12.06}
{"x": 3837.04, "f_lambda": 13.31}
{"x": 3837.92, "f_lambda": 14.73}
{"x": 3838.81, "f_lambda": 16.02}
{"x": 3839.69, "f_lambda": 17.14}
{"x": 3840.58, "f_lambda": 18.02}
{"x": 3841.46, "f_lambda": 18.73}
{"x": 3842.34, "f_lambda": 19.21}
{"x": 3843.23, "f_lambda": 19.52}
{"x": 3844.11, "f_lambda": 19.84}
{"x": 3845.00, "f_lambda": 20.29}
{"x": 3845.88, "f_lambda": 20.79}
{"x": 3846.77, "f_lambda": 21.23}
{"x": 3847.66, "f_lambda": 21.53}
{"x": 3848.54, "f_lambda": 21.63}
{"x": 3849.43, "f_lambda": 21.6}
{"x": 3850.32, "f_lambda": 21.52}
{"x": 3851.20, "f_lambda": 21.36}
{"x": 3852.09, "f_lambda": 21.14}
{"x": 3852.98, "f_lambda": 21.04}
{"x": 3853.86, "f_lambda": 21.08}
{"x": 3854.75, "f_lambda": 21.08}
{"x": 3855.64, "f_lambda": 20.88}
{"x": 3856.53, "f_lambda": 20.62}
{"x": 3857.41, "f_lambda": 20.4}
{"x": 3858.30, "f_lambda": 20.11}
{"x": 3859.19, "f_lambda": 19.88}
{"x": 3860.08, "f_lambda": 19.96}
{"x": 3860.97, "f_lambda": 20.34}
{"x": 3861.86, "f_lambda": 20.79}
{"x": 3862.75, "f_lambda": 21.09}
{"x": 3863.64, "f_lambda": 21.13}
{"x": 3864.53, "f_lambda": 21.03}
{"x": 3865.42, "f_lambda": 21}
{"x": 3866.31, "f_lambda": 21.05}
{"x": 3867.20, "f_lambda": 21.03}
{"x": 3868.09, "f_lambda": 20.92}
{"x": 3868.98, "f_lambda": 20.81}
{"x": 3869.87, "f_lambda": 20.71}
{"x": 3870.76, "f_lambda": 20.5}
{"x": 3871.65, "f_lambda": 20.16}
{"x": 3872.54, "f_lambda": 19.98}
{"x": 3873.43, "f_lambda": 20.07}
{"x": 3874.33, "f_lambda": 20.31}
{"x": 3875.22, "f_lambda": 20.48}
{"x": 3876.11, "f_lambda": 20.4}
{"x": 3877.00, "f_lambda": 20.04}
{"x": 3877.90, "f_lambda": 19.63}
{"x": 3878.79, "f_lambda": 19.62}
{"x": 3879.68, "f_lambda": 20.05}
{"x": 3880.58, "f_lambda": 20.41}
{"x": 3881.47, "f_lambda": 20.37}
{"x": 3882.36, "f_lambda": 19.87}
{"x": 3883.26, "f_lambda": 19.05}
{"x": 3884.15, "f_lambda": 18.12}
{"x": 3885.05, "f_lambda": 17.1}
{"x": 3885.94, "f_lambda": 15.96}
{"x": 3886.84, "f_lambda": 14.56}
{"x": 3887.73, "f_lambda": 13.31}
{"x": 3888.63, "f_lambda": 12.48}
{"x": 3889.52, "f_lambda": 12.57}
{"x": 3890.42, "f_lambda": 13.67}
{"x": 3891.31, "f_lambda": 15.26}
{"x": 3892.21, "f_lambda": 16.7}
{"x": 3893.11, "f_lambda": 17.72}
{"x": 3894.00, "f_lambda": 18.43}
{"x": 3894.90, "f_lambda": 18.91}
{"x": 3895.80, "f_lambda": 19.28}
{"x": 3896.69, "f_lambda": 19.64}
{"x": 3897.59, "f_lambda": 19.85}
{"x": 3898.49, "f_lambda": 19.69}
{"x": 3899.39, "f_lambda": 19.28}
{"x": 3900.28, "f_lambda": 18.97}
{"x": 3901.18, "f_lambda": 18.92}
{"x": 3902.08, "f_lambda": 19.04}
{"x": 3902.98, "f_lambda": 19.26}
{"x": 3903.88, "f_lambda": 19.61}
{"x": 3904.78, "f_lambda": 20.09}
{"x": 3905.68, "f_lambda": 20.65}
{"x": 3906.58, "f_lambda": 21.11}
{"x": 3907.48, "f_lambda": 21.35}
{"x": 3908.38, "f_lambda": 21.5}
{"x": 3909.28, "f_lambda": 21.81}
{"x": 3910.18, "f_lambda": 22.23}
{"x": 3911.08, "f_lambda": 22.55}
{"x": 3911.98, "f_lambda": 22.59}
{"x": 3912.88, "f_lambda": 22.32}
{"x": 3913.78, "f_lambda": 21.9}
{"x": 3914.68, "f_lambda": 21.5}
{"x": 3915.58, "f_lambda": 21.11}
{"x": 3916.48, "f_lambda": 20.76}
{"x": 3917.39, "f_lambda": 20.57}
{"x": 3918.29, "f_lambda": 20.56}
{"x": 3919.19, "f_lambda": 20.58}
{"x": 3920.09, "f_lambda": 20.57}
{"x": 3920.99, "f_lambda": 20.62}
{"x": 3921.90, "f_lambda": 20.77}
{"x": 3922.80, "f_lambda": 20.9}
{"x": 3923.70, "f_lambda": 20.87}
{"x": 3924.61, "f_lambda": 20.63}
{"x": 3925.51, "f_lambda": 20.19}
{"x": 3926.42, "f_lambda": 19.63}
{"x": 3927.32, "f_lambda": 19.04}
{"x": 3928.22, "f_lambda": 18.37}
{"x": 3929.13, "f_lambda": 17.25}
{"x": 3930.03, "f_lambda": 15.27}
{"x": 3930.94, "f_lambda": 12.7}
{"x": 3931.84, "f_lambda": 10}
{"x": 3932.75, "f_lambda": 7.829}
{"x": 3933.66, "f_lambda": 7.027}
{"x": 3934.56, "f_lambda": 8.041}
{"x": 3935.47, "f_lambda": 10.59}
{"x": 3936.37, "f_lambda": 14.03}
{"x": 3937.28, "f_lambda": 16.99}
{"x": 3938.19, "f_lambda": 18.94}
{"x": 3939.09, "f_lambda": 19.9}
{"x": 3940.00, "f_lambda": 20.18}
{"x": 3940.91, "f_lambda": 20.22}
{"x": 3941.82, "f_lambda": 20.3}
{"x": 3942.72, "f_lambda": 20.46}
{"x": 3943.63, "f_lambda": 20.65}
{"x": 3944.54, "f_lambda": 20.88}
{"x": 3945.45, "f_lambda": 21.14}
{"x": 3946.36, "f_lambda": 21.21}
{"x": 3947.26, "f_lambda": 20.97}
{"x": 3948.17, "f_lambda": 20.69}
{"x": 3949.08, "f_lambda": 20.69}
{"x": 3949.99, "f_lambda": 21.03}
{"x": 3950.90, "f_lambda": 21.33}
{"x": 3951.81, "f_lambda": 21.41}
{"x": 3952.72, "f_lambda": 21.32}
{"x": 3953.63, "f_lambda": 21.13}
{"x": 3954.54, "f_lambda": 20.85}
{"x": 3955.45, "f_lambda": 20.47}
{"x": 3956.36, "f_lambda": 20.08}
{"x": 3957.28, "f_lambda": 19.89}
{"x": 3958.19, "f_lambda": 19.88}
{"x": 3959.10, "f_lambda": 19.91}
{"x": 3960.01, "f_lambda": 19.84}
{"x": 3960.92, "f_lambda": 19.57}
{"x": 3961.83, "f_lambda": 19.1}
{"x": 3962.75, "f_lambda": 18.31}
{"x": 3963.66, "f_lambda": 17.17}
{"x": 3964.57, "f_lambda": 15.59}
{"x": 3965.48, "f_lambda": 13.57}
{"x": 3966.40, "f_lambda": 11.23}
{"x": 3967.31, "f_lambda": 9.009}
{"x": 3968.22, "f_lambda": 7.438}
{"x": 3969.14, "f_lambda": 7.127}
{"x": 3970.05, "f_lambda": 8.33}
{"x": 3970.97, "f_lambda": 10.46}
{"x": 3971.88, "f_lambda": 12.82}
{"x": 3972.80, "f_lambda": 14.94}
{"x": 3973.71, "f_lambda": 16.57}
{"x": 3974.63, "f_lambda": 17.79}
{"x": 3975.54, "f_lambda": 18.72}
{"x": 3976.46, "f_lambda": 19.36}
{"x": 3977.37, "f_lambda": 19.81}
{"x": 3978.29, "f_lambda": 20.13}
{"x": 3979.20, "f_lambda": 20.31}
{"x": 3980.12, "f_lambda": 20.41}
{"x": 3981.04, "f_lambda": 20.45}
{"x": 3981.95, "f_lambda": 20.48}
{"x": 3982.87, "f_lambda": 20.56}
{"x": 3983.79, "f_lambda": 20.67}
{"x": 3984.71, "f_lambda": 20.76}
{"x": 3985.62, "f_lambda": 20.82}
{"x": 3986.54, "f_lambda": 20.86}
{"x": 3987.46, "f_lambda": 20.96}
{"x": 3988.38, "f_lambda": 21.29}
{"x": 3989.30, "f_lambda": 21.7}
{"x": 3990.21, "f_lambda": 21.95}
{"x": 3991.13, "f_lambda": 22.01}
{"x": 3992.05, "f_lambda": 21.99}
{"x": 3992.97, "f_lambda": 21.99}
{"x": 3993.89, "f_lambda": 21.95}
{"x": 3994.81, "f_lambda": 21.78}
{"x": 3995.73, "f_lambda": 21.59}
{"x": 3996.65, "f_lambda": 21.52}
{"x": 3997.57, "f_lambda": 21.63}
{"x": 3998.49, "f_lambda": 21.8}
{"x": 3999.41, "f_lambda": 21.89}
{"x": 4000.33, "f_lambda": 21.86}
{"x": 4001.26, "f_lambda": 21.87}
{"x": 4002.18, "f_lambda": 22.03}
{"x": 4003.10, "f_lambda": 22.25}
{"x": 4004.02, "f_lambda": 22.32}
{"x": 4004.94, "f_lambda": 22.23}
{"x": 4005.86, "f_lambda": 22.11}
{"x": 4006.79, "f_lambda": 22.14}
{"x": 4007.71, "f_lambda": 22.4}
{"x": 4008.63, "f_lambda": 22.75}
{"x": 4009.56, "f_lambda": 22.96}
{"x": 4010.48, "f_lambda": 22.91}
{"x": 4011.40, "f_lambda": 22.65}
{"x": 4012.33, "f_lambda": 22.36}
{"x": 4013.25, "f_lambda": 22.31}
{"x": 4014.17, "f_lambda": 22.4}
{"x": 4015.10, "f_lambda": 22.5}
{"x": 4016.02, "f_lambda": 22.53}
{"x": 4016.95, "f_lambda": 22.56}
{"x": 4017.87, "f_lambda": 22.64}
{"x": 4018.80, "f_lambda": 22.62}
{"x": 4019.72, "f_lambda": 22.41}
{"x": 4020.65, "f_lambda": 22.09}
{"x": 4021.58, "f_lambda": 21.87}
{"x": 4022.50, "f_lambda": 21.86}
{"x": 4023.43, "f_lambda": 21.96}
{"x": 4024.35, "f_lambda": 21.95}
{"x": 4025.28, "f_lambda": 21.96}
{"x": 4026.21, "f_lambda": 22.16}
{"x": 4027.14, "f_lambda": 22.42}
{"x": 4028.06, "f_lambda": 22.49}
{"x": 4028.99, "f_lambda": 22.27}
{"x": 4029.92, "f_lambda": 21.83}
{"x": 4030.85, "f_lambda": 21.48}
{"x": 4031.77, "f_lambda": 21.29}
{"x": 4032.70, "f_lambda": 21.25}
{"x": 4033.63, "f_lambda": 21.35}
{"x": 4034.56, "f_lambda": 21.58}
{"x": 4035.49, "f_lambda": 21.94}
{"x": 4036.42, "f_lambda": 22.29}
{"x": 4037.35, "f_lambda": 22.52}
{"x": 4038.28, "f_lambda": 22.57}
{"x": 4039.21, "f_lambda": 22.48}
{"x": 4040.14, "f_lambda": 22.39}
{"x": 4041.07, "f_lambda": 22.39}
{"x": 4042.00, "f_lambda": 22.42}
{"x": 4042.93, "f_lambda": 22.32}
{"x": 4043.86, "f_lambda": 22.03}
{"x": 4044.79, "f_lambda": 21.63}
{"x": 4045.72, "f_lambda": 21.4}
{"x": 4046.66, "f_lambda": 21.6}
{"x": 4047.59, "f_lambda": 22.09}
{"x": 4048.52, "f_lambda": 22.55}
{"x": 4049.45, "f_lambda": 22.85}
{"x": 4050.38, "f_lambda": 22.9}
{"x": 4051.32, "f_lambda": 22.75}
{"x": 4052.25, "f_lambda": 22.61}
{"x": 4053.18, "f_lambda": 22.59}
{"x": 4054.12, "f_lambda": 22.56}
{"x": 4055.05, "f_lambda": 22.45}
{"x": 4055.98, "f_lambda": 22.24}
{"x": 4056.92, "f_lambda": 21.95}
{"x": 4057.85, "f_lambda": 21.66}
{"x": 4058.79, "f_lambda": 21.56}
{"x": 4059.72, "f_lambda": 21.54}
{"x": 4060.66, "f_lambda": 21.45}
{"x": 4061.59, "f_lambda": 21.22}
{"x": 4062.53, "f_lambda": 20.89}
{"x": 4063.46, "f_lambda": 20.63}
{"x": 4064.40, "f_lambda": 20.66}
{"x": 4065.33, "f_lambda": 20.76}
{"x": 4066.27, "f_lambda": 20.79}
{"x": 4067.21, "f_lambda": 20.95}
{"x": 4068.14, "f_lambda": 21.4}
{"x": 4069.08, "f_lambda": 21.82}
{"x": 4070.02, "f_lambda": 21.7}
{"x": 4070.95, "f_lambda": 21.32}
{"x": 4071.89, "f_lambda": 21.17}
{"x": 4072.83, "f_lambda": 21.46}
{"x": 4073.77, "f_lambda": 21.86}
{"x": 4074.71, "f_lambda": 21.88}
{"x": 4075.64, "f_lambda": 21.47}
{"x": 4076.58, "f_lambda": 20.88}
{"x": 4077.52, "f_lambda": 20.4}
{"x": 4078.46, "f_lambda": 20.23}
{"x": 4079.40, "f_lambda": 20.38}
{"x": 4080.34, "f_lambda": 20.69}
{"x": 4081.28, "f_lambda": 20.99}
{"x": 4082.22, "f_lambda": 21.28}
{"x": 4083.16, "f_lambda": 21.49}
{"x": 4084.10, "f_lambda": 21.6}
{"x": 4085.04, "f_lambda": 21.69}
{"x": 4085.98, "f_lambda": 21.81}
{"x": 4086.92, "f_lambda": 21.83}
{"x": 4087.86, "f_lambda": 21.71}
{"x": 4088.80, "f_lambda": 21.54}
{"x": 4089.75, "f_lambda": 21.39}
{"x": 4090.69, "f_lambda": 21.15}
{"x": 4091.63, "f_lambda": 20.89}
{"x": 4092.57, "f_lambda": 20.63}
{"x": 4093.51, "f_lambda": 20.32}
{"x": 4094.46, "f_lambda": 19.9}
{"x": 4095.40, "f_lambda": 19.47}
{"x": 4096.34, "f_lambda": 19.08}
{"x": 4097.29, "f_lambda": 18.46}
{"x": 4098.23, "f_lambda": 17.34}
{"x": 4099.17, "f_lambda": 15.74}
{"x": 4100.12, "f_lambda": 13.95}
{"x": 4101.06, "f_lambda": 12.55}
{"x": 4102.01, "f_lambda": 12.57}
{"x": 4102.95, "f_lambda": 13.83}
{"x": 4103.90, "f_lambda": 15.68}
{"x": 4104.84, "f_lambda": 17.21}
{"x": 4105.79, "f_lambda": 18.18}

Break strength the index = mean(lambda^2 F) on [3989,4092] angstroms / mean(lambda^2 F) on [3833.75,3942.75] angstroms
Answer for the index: 1.3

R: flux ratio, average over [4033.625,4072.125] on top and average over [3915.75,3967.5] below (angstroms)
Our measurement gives 1.2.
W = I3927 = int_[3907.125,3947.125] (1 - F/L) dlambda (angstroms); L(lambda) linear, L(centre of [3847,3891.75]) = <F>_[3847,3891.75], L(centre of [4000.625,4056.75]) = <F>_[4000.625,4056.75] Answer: 3.4 angstroms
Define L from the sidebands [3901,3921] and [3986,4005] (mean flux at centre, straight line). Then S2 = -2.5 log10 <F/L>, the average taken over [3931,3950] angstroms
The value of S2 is 0.24 mag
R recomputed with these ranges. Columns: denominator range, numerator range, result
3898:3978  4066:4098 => 1.15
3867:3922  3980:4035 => 1.12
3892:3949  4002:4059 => 1.17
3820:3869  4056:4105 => 1.06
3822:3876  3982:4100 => 1.13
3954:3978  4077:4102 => 1.22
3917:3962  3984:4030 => 1.18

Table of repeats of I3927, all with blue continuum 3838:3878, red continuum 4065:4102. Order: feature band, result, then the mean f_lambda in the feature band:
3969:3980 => 2.4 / 15.9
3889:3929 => 1.0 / 19.8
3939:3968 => 1.5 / 19.2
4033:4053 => -1.9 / 22.2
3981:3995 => -0.7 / 21.3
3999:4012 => -1.3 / 22.3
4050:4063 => -1.1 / 22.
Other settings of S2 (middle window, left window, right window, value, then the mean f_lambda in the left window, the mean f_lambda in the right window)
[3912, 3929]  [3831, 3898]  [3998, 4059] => -0.04 mag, 18.7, 22.2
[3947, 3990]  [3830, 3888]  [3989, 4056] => 0.16 mag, 19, 22.2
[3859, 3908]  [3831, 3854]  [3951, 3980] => -0.09 mag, 17.9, 16.9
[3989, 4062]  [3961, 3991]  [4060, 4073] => -0.15 mag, 17.2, 21.2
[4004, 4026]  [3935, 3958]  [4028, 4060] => -0.05 mag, 19.8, 22.1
